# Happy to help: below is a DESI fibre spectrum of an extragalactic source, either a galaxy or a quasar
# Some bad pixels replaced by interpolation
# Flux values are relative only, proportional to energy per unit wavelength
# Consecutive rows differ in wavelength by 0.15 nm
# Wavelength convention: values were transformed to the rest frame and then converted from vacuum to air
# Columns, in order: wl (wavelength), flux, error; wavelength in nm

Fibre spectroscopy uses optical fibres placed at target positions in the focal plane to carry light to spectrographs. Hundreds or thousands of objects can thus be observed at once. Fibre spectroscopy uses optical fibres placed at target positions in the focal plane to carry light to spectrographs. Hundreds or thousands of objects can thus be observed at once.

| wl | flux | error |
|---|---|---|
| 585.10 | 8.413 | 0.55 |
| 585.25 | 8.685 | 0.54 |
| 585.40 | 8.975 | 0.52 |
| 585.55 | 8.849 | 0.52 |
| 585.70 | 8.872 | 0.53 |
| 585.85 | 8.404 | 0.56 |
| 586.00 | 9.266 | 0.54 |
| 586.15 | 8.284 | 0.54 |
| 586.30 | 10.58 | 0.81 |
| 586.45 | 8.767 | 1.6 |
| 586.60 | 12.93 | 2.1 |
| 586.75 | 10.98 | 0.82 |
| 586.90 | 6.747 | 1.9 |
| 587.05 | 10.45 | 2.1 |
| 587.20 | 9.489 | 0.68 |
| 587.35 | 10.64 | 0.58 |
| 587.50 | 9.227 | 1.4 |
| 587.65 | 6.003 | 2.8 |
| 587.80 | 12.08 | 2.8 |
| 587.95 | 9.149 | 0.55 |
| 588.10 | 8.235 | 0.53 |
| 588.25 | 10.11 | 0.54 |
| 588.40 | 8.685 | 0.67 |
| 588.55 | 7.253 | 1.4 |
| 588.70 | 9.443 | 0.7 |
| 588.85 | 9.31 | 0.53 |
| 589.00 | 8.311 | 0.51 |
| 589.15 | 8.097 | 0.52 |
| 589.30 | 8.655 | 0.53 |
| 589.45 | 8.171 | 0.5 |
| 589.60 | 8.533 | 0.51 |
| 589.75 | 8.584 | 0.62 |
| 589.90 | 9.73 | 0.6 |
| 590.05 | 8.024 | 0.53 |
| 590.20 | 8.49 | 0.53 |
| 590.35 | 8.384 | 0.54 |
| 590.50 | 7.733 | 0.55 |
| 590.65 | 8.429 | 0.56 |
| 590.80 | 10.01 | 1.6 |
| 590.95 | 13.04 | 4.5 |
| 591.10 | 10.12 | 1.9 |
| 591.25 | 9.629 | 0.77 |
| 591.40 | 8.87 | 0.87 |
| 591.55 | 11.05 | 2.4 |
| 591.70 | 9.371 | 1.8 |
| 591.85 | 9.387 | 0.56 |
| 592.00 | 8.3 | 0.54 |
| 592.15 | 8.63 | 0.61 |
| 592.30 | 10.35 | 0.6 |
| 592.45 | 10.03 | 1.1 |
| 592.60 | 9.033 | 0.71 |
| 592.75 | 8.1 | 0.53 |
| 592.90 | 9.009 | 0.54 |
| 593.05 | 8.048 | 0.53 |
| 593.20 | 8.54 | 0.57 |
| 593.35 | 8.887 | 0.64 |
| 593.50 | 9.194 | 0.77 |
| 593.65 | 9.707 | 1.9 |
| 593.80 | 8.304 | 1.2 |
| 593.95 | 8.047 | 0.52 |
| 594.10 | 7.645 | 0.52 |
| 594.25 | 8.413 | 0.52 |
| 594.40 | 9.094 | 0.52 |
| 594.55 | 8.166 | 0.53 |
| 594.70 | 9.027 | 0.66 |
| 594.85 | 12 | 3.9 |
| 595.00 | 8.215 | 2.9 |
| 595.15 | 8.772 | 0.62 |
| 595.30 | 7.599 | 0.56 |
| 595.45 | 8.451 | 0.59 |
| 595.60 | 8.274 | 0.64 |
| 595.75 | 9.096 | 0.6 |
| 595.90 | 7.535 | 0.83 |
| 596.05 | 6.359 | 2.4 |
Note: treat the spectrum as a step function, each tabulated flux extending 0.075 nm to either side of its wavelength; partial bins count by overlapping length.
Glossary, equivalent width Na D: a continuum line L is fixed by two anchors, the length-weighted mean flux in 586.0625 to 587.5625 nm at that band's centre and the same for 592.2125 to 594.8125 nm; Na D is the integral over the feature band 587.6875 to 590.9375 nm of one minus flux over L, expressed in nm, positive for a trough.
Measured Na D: 0.20 nm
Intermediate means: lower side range 9.81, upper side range 8.84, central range 8.88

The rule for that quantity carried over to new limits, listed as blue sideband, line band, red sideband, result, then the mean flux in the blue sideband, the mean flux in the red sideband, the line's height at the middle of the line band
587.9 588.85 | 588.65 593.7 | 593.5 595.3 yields -0.148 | 8.84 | 8.82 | 8.83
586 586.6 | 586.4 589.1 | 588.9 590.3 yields -0.040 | 9.68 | 8.52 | 9.17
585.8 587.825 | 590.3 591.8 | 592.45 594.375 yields -0.122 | 9.51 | 8.65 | 8.96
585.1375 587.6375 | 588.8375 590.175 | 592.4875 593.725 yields 0.081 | 9.34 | 8.85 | 9.12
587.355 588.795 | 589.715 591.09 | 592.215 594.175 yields -0.046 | 9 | 8.84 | 8.93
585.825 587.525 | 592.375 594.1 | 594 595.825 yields 0.031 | 9.7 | 8.72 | 8.92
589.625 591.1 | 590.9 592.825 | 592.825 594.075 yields -0.150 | 9.19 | 8.67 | 8.94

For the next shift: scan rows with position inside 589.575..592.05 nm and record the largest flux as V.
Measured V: 13.04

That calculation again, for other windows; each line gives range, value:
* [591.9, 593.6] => 10.35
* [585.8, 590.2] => 12.93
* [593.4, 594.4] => 9.707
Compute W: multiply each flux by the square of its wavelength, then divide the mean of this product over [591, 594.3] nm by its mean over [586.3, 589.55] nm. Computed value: 1.00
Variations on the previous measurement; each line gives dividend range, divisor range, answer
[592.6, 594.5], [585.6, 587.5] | 0.92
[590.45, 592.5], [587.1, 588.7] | 1.07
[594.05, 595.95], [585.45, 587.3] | 0.94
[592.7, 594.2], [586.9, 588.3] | 0.94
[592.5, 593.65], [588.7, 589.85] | 1.03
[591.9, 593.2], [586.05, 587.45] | 0.92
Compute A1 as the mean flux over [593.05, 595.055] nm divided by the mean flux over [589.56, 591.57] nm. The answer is 1.0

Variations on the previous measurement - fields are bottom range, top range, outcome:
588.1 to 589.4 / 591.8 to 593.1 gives 1.04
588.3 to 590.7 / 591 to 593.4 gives 1.09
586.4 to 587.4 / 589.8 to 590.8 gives 0.86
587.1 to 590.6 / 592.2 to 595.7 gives 1.00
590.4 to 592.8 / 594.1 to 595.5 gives 0.93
